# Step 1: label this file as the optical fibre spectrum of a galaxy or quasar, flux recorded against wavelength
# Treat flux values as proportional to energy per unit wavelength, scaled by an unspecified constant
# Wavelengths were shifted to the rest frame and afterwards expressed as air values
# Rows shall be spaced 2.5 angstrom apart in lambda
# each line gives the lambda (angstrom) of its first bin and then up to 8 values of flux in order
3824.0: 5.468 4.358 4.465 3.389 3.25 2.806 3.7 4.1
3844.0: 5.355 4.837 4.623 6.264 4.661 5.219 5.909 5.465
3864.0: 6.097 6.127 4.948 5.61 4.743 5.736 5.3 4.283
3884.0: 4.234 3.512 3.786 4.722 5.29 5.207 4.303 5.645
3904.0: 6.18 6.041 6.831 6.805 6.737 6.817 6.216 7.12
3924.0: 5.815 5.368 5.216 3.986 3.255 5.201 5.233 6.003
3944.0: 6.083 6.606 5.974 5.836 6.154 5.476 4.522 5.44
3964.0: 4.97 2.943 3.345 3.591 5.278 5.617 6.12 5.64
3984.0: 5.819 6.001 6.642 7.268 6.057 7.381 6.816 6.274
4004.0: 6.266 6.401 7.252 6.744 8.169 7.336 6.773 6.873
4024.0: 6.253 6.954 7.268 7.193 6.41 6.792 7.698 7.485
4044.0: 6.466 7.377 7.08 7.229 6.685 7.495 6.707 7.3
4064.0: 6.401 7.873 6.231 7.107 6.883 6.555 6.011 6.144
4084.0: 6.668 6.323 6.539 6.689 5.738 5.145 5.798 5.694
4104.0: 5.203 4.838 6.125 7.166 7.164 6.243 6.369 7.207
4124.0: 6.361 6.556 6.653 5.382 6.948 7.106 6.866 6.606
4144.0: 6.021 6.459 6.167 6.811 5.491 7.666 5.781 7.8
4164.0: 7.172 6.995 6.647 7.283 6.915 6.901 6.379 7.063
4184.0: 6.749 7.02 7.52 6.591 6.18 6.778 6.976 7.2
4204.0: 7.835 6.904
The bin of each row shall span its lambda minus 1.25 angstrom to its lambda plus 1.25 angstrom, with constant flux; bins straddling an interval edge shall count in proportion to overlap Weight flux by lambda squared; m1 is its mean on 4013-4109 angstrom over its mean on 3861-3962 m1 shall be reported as 1.31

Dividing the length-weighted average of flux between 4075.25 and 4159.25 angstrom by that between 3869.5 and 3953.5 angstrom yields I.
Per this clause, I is 1.2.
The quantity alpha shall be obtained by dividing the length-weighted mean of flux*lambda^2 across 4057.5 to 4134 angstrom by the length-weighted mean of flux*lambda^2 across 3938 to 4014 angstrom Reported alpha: 1.2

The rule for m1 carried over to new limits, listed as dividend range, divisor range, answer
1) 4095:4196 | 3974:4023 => 1.07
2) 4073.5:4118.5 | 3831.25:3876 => 1.42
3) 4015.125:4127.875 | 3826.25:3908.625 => 1.50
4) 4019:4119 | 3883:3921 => 1.30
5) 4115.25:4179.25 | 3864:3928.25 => 1.37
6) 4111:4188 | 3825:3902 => 1.62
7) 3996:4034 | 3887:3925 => 1.26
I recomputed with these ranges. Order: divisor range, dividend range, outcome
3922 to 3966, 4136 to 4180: 1.26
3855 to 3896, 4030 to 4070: 1.39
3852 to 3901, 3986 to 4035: 1.36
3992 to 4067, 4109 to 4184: 0.96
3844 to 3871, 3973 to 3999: 1.15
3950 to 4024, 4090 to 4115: 1.00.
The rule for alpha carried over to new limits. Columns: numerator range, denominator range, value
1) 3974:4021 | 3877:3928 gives 1.25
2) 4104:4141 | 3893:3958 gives 1.24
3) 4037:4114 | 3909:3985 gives 1.28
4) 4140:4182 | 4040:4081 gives 1.02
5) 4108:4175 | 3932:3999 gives 1.32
